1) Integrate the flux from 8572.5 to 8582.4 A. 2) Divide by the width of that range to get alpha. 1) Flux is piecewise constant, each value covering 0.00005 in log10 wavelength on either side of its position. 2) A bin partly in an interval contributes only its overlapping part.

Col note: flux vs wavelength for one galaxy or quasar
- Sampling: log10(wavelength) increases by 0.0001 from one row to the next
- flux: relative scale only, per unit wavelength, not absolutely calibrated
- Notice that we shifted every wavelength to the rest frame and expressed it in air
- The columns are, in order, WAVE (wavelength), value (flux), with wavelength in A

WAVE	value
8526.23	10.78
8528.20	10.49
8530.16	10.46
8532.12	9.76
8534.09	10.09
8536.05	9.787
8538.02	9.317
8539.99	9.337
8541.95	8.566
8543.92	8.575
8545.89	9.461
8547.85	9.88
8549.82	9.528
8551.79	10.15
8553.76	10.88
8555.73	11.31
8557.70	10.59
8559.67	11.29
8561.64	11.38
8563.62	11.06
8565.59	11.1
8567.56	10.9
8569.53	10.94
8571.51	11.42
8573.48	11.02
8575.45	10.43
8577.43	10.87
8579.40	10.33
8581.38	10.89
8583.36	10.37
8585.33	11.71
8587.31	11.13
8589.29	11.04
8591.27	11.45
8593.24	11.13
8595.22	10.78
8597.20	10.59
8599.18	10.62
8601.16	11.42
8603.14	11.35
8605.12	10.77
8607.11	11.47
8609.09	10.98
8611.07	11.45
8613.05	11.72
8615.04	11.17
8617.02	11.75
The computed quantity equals 10.7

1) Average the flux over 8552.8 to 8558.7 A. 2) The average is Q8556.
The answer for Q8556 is 10.9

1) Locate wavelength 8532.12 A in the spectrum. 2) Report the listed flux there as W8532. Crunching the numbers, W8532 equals 9.76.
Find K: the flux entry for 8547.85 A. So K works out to 9.88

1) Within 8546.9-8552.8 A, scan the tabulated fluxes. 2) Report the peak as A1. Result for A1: 10.15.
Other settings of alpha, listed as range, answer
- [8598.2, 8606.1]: 11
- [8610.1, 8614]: 11.6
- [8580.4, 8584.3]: 10.6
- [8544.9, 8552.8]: 9.76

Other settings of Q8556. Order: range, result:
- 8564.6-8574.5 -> 11.1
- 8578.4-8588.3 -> 10.9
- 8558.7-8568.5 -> 11.1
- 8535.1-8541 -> 9.47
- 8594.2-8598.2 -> 10.7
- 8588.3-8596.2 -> 11.1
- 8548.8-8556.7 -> 10.5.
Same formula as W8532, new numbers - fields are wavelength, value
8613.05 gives 11.72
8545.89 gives 9.461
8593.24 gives 11.13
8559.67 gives 11.29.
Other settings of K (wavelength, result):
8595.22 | 10.78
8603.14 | 11.35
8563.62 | 11.06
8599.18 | 10.62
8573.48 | 11.02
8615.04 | 11.17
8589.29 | 11.04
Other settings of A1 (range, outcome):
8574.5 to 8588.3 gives 11.71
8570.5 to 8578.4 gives 11.42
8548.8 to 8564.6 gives 11.38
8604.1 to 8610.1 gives 11.47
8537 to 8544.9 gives 9.337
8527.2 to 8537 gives 10.49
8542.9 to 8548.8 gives 9.88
